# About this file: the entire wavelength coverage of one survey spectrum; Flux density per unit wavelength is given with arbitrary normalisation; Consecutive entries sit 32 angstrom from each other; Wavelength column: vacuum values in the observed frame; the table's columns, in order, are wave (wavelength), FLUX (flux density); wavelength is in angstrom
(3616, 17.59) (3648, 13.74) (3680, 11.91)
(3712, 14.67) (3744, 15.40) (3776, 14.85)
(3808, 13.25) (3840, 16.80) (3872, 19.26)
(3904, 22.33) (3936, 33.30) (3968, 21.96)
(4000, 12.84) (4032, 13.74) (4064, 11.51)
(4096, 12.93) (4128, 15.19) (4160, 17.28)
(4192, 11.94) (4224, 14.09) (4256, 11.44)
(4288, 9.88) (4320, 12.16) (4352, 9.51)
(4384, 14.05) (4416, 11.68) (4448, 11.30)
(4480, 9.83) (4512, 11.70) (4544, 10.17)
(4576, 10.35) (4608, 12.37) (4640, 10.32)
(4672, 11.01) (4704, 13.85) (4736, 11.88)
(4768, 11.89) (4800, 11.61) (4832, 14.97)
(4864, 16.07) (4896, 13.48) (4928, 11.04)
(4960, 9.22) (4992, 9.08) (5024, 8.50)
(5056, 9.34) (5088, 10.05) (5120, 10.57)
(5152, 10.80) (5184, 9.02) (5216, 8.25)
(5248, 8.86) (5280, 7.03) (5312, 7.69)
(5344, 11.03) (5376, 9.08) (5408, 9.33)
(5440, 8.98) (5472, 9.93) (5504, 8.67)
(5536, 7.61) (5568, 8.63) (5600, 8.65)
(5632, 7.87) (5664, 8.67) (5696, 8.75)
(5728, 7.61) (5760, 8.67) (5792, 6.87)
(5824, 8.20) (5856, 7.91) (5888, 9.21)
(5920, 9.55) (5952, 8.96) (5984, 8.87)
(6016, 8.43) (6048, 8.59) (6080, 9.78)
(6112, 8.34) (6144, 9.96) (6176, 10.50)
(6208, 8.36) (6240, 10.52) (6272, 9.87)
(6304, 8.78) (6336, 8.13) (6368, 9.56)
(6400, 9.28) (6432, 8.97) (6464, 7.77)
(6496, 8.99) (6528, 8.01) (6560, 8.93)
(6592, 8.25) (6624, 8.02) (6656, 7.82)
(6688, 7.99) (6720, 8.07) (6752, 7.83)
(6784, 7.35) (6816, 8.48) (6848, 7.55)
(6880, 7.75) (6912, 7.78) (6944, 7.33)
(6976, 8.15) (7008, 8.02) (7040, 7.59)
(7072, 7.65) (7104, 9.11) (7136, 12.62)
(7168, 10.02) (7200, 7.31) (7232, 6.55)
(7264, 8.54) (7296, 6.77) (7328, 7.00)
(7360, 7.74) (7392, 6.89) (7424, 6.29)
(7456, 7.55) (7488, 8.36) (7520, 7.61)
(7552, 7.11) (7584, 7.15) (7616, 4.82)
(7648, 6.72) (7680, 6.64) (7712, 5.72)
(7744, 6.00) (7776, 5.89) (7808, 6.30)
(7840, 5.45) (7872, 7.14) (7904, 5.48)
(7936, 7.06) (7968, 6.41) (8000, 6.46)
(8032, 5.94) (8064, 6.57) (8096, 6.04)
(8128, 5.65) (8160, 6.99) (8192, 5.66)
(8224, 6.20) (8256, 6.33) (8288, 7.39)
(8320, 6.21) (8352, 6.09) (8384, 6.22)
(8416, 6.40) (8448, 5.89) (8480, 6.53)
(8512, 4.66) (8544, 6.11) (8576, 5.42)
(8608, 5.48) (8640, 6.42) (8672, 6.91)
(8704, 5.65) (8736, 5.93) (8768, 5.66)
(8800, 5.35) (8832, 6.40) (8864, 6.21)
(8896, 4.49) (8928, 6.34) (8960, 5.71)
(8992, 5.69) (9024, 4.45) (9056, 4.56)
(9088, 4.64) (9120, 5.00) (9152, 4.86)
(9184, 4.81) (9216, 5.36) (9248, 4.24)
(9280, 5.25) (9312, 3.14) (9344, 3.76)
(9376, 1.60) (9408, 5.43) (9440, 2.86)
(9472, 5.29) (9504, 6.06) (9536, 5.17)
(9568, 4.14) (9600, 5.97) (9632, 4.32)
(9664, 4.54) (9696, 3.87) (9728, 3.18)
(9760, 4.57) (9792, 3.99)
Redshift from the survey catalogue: 1.55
